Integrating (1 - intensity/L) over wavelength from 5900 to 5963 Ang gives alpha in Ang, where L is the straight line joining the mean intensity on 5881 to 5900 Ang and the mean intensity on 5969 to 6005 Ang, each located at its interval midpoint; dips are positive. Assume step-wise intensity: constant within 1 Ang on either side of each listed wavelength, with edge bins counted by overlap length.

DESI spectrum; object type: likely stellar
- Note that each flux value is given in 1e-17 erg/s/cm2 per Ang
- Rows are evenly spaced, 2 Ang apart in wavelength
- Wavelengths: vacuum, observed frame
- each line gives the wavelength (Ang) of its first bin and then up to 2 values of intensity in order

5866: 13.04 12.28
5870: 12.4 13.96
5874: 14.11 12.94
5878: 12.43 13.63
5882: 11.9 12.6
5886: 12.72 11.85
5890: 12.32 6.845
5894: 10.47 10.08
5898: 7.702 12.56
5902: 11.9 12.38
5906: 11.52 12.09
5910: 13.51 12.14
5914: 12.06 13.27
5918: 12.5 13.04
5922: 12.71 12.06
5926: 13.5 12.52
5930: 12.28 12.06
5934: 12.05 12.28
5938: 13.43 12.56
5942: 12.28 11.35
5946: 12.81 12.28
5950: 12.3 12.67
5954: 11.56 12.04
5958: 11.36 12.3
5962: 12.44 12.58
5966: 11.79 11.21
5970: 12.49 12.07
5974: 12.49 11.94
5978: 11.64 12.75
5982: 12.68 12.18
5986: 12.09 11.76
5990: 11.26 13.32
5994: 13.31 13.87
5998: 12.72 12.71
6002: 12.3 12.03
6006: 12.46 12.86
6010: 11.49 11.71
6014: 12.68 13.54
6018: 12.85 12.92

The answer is -4.8 Ang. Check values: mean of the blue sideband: 10.8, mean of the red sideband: 12.4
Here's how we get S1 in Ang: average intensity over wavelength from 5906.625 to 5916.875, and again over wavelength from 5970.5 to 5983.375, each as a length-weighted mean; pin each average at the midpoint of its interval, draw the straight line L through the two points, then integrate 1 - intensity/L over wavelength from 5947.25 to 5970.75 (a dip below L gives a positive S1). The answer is 0.5 Ang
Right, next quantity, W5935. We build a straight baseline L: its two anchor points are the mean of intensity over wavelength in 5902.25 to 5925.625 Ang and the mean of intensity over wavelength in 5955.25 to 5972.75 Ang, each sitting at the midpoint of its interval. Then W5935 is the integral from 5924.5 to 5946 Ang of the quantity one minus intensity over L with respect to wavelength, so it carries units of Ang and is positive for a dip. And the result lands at -0.3 Ang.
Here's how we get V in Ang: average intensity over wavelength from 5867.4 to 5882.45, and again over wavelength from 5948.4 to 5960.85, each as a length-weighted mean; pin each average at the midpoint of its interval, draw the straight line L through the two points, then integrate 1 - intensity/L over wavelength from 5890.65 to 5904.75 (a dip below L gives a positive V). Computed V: 2.7 Ang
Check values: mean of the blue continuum 13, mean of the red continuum 12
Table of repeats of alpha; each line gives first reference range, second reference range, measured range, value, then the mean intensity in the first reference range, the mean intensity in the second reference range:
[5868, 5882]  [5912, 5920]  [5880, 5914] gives 3.5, 13.1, 12.6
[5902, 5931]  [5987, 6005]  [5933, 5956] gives 0.4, 12.5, 12.6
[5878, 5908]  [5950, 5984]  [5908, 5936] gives -2.1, 11.4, 12.1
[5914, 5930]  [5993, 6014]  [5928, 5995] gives 2.1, 12.7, 12.6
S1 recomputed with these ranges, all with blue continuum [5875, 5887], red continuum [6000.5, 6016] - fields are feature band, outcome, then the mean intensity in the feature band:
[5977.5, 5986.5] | 0.1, 12.3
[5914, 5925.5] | -0.1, 12.7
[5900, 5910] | 0.4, 12.2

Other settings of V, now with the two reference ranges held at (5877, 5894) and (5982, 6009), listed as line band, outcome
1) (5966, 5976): 0.3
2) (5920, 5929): -0.6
